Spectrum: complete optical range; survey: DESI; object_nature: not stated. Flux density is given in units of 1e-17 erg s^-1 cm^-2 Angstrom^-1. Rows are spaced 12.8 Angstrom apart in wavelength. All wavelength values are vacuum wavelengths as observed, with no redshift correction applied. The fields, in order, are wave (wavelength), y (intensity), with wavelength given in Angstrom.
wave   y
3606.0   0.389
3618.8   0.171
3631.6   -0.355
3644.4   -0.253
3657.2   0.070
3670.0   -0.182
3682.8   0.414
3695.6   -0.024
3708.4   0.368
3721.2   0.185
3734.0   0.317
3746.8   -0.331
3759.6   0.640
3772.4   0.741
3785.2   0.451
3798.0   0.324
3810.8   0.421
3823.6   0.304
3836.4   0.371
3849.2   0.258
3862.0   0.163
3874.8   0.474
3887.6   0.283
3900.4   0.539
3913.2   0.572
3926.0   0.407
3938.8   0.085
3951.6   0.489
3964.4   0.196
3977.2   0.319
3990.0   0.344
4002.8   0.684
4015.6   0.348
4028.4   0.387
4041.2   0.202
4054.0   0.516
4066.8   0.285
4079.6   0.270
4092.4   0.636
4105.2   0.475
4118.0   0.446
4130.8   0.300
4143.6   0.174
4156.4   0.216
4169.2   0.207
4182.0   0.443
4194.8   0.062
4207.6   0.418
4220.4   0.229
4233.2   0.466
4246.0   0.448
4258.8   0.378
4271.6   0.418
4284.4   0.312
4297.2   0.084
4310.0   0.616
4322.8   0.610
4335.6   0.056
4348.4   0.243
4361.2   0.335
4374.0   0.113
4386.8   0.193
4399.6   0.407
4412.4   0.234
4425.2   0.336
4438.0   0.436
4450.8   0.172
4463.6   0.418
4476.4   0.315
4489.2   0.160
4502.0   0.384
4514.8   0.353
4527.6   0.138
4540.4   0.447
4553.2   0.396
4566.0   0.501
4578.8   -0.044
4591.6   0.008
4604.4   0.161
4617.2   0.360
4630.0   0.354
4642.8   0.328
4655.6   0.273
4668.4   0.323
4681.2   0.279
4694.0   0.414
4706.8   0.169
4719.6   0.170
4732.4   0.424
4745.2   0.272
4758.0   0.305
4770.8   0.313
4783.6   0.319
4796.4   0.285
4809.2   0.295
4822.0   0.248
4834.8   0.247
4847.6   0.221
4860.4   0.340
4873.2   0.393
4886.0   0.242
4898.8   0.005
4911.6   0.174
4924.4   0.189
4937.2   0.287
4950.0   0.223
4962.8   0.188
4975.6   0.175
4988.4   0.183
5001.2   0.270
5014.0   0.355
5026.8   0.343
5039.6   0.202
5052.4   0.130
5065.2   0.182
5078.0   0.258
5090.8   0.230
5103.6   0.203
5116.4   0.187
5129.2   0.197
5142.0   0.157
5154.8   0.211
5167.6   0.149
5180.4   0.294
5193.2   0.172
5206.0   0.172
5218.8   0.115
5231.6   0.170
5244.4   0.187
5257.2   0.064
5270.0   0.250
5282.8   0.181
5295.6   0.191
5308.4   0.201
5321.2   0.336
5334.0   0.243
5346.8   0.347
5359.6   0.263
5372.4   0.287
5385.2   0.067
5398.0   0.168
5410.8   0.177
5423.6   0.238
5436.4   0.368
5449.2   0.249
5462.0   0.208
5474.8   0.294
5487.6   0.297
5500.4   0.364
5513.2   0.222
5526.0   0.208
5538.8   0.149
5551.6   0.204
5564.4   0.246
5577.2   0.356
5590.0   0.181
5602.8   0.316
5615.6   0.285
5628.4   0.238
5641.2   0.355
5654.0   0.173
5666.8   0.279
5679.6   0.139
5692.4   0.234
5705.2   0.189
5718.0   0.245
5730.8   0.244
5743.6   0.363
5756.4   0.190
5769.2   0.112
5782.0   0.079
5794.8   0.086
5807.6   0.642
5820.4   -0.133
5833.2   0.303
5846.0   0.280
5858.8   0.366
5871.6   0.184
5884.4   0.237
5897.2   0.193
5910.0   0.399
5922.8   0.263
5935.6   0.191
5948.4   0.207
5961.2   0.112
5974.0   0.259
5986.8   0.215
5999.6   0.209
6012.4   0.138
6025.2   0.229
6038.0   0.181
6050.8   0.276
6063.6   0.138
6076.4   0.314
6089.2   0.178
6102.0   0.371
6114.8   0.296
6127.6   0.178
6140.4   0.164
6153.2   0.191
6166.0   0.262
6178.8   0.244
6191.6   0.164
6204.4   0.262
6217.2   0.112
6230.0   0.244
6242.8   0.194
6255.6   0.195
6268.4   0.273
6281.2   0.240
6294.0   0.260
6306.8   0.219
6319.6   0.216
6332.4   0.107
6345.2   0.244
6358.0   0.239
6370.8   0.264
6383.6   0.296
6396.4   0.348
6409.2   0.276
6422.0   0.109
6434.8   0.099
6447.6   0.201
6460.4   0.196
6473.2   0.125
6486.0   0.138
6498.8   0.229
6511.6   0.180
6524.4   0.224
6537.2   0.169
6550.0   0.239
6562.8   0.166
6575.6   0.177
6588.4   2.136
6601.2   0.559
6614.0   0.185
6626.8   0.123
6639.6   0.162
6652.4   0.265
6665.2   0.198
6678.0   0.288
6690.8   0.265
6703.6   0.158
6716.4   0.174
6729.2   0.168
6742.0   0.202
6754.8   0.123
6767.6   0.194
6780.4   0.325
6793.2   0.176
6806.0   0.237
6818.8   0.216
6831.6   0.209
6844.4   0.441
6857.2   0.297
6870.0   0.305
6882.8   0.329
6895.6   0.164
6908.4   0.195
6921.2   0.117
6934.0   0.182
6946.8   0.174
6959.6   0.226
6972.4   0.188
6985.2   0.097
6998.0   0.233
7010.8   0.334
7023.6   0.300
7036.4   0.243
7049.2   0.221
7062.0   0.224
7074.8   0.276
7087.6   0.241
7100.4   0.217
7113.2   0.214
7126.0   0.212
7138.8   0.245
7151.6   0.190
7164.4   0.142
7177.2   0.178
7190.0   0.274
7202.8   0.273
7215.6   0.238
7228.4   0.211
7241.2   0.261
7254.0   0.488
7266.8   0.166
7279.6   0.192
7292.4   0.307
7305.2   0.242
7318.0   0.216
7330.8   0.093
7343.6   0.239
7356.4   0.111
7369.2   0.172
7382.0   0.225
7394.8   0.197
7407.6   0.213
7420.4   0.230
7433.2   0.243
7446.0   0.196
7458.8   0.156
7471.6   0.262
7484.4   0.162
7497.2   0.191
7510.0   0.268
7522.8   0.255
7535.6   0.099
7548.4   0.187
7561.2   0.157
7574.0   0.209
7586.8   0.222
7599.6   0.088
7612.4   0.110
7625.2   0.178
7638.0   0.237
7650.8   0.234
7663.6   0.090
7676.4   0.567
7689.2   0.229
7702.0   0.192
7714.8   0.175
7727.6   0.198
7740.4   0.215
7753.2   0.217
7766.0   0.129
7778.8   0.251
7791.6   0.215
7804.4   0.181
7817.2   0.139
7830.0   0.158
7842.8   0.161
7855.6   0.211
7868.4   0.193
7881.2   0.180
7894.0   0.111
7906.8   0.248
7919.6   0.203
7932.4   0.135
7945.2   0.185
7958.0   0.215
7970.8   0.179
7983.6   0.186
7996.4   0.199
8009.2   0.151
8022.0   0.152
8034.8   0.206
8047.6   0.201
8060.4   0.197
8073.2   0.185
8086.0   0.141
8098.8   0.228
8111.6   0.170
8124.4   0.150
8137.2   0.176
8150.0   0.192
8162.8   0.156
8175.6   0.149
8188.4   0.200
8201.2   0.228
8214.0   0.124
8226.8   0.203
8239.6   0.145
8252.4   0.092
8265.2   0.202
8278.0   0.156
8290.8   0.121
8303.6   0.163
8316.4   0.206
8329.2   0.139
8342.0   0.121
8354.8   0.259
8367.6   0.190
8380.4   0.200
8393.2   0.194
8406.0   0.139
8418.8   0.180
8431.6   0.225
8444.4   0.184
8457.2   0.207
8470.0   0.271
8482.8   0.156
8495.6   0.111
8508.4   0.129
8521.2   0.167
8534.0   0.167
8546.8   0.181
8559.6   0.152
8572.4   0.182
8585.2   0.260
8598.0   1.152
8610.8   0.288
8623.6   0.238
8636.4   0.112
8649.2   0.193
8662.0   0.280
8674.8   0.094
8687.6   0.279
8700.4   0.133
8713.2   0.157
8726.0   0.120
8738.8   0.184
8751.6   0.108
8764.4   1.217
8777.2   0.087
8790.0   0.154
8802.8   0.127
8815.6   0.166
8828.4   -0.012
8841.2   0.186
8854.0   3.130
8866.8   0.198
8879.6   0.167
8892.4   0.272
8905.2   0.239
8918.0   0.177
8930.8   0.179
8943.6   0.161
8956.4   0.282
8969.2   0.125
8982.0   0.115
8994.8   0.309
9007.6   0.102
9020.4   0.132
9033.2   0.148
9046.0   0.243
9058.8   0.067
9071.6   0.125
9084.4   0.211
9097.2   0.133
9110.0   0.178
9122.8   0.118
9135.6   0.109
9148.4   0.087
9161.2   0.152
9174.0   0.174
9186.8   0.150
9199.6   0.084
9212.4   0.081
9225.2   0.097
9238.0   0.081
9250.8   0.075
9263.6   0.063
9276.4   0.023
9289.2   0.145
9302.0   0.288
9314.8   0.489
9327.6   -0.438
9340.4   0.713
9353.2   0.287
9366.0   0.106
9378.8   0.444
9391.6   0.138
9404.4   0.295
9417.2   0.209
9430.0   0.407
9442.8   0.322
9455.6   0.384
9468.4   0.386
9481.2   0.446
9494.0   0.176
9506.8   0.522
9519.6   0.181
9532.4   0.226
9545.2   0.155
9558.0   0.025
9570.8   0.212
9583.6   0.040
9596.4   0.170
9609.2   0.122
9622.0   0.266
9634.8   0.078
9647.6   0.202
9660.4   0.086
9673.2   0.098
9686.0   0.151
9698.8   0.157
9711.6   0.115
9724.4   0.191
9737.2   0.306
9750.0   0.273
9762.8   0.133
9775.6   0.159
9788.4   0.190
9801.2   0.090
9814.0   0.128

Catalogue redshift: 0.77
